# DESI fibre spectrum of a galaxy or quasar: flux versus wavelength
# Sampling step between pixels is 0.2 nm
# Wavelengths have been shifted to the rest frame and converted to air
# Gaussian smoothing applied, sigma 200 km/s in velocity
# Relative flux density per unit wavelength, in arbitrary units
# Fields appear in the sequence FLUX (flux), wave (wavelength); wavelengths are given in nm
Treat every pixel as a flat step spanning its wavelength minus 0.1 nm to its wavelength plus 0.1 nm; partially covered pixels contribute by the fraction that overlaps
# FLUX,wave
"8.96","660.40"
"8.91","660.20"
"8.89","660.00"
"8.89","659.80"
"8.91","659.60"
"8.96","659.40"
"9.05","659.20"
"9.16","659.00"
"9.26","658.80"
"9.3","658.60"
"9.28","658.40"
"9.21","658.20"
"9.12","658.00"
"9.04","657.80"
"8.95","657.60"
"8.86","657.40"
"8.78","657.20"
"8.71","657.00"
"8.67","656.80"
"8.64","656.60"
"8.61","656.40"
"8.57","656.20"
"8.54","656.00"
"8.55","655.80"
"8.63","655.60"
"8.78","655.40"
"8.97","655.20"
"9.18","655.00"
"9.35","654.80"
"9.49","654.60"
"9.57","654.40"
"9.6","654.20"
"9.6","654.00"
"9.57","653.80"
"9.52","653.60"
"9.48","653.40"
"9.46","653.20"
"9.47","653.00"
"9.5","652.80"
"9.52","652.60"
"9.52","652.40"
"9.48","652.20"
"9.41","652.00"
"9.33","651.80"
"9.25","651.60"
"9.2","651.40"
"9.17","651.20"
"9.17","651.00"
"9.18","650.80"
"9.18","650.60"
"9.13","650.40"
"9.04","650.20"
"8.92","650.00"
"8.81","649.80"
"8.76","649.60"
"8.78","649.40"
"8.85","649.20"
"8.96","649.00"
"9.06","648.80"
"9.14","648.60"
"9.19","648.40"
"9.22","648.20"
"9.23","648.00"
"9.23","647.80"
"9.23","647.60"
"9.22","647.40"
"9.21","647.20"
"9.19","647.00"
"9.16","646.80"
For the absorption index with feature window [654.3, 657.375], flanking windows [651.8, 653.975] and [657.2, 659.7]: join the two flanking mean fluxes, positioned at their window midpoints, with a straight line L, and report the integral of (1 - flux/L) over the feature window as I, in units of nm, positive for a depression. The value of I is 0.13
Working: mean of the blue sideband 9.49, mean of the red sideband 9.08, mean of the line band 8.87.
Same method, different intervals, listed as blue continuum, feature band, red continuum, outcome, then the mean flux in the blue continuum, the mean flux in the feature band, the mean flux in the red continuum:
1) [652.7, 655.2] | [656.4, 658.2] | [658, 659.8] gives 0.07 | 9.46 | 8.85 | 9.13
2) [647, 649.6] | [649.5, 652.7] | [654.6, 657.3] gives -0.07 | 9.1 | 9.19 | 8.79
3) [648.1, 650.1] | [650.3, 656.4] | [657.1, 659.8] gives -0.15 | 8.97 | 9.24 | 9.06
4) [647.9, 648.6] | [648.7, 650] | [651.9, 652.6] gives 0.06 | 9.2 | 8.87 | 9.48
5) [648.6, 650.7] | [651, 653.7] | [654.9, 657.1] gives -0.17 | 8.96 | 9.4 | 8.71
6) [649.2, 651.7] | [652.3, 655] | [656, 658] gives -0.18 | 9.04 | 9.5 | 8.77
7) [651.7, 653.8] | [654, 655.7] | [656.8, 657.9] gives -0.01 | 9.47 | 9.22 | 8.85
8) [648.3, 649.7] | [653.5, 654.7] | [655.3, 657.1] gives -0.11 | 8.96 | 9.56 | 8.63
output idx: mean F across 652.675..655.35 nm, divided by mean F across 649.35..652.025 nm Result 1.04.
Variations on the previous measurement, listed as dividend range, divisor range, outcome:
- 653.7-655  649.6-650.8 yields 1.05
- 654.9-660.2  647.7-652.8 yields 0.97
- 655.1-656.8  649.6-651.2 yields 0.96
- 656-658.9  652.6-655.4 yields 0.95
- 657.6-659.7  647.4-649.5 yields 1.00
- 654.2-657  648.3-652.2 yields 0.98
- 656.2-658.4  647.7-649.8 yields 0.98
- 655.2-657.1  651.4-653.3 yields 0.92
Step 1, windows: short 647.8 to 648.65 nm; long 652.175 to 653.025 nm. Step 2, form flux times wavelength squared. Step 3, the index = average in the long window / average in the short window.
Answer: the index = 1.05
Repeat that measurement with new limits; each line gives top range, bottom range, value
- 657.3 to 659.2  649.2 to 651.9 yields 1.03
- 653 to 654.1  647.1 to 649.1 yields 1.06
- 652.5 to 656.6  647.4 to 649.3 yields 1.03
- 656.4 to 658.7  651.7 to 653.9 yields 0.96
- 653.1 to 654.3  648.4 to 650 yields 1.08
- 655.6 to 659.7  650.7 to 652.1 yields 0.98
